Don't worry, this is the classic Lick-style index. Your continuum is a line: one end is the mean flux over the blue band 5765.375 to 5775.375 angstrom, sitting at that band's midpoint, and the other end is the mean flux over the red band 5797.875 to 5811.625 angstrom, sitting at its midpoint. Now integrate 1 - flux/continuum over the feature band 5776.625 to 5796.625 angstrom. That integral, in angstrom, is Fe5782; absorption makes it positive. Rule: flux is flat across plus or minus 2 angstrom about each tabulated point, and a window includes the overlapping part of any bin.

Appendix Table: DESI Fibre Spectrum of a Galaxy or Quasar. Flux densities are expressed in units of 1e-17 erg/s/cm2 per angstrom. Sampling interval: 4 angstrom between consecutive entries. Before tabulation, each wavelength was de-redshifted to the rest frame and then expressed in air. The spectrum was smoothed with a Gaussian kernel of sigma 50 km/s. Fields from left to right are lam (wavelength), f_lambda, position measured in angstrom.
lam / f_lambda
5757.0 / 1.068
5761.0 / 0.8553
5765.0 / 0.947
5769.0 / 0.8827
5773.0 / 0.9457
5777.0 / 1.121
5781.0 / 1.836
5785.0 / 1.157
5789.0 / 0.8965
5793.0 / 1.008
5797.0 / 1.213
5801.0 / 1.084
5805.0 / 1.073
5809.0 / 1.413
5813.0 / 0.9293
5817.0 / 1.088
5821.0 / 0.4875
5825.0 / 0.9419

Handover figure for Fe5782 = -3.3 angstrom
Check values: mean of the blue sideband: 0.927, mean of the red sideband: 1.18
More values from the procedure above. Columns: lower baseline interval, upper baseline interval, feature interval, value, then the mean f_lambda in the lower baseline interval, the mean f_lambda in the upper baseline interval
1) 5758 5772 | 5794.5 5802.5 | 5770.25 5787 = -4.0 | 0.911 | 1.14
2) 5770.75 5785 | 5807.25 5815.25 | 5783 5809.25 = 2.4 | 1.27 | 1.16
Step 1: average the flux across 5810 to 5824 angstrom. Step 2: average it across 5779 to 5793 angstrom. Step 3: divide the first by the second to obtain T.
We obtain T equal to 0.7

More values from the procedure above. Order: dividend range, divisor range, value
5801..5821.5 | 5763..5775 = 1.13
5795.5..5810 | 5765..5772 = 1.30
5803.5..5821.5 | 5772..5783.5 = 0.78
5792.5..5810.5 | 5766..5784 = 0.99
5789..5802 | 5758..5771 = 1.18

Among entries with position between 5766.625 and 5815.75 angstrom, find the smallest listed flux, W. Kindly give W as 0.8827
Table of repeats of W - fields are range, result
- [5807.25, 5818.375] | 0.9293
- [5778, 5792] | 0.8965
